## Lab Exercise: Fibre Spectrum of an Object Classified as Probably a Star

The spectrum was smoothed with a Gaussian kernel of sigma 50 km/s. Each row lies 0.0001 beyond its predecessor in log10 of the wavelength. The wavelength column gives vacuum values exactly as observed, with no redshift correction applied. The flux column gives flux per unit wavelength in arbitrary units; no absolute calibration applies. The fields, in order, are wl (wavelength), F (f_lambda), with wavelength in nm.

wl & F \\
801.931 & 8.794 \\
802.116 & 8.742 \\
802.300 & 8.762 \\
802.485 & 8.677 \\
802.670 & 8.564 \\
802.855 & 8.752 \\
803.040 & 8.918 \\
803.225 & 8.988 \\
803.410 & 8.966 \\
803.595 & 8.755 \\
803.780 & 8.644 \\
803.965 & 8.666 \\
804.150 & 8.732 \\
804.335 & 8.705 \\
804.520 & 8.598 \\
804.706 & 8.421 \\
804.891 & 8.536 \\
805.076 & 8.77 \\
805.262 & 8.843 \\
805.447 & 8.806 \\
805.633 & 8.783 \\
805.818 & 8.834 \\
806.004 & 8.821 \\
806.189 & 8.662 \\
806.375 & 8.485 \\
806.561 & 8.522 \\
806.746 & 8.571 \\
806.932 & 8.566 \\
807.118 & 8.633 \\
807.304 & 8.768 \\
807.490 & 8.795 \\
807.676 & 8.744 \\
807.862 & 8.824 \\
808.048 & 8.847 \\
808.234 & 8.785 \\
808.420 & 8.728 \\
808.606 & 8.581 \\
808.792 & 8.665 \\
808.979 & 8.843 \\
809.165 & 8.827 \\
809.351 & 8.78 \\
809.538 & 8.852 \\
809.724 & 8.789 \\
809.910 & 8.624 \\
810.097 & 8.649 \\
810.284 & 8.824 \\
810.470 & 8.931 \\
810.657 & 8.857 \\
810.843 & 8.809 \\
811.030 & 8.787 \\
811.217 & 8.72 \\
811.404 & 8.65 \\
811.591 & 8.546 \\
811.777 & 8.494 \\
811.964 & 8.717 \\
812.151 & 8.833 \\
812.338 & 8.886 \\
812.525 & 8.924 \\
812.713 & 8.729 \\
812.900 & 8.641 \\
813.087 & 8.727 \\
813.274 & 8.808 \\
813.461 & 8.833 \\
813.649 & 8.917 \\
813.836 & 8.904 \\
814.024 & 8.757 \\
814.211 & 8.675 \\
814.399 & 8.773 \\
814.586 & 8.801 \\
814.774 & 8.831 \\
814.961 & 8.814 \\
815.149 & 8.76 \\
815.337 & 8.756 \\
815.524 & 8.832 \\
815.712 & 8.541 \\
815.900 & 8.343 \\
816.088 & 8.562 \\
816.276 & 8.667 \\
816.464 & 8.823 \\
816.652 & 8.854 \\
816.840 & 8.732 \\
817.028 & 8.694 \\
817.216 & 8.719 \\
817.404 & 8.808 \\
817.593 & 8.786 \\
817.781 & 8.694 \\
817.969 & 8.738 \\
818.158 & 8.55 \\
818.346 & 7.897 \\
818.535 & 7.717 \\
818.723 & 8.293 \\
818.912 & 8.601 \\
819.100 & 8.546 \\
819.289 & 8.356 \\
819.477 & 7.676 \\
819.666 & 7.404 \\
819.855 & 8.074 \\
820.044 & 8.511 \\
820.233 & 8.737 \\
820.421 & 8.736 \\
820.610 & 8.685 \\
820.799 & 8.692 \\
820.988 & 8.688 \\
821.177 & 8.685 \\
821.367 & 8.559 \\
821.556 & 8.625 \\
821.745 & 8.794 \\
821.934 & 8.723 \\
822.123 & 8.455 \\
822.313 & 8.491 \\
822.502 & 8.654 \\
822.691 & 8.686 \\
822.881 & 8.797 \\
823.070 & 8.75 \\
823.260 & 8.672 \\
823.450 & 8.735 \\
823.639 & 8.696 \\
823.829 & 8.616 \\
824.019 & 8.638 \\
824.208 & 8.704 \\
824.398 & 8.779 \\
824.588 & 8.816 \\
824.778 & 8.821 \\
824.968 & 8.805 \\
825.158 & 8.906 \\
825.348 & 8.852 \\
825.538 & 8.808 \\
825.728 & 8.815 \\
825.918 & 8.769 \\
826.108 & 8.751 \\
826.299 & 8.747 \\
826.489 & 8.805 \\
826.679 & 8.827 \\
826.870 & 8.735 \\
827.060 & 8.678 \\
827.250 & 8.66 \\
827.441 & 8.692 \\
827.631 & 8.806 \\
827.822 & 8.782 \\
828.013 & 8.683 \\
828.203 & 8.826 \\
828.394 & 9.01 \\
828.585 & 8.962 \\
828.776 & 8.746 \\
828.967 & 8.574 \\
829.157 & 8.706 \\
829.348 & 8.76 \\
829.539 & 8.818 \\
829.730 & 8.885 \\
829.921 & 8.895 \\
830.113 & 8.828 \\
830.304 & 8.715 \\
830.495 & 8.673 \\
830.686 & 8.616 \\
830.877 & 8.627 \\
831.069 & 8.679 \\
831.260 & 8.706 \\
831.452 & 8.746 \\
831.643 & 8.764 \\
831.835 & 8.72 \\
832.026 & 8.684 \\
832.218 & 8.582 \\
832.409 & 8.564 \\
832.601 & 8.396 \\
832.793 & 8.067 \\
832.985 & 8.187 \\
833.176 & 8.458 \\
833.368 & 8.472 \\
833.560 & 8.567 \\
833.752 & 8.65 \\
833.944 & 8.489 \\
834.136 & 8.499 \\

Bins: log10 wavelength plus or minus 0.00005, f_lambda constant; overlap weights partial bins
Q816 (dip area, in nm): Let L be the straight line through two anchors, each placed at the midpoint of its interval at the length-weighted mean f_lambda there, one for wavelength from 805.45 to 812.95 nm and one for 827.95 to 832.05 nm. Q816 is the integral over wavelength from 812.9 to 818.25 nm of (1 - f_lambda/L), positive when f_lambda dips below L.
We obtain 0.00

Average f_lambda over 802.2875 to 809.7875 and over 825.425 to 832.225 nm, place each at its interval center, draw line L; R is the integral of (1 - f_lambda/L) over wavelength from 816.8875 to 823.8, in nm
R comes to 0.171 nm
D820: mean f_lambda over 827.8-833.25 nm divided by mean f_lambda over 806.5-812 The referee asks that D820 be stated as 0.99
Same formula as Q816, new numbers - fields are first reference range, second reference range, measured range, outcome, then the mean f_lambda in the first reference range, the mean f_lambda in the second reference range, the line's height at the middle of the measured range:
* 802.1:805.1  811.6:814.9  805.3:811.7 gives 0.01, 8.72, 8.78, 8.75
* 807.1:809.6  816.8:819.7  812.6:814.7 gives -0.05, 8.76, 8.4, 8.57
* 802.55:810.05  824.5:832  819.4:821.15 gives 0.08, 8.72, 8.77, 8.75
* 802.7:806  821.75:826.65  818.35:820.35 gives 0.13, 8.75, 8.73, 8.74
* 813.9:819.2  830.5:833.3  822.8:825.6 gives -0.05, 8.63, 8.56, 8.59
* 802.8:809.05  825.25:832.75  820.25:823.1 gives 0.02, 8.72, 8.74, 8.73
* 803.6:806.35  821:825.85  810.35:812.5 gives -0.01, 8.7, 8.71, 8.7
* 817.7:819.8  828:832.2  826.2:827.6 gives -0.02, 8.22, 8.75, 8.6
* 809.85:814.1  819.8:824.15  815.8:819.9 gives 0.12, 8.76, 8.65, 8.69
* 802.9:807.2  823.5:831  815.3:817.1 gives 0.01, 8.71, 8.76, 8.74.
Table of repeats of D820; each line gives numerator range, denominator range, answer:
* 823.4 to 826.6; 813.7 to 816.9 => 1.00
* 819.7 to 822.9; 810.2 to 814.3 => 0.98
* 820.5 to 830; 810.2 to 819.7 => 1.01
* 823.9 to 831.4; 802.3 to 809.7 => 1.00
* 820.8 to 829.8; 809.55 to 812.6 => 1.00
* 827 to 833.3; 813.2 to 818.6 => 1.00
